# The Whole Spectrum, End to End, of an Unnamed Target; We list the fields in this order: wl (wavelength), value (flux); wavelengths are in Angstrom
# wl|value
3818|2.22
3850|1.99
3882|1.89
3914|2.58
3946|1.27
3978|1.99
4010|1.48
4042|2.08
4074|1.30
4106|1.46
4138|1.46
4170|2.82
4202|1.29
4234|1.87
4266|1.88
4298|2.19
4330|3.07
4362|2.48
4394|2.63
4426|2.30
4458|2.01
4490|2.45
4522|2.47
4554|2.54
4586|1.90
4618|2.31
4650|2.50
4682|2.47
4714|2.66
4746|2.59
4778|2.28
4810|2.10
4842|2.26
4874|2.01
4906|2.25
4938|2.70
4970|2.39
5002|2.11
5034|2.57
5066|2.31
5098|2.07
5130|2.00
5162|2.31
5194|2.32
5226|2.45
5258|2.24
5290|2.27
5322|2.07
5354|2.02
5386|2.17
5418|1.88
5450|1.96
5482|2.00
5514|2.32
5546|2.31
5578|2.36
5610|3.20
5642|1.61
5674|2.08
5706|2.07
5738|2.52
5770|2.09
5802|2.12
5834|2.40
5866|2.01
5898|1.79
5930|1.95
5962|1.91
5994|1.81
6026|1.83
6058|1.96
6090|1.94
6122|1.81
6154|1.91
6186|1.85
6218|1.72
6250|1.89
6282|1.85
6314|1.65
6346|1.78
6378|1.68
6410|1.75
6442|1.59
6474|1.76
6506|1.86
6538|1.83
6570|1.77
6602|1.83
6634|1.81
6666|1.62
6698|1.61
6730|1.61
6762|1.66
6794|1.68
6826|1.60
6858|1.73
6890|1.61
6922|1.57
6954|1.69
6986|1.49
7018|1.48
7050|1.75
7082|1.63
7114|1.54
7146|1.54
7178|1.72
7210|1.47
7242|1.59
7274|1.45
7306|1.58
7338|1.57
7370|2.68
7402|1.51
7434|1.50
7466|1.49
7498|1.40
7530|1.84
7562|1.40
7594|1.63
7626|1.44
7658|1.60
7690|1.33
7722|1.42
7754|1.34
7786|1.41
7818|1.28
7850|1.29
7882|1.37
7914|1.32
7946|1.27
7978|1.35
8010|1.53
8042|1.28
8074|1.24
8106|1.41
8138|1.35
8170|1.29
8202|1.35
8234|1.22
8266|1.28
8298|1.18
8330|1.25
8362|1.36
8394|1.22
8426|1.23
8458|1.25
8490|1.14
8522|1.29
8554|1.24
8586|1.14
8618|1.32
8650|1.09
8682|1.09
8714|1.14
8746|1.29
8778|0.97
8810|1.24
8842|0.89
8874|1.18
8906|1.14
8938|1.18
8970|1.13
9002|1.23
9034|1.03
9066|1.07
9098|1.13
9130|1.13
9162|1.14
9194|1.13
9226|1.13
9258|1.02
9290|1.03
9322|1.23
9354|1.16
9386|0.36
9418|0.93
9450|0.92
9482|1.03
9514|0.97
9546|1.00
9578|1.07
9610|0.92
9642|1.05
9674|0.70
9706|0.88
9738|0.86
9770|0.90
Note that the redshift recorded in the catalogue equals 0.120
